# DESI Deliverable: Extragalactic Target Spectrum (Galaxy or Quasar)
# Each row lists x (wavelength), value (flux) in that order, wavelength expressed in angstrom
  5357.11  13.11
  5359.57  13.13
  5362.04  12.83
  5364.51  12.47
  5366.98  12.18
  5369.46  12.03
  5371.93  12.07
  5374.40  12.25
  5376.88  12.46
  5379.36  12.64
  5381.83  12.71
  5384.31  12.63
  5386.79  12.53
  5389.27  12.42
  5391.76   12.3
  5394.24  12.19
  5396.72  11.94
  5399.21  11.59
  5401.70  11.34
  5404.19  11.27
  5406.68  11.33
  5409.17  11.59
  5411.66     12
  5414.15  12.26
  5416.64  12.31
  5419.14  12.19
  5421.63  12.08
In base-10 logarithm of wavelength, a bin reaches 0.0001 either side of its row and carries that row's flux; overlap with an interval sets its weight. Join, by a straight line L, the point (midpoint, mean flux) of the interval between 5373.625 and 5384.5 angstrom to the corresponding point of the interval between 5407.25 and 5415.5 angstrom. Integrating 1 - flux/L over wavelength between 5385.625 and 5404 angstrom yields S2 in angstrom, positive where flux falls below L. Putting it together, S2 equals 0.4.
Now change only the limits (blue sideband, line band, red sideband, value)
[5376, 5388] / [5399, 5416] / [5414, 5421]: 1.0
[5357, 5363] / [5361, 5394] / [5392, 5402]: 0.1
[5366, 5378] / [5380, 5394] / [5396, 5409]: -0.8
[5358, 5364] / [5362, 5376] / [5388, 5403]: 0.5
